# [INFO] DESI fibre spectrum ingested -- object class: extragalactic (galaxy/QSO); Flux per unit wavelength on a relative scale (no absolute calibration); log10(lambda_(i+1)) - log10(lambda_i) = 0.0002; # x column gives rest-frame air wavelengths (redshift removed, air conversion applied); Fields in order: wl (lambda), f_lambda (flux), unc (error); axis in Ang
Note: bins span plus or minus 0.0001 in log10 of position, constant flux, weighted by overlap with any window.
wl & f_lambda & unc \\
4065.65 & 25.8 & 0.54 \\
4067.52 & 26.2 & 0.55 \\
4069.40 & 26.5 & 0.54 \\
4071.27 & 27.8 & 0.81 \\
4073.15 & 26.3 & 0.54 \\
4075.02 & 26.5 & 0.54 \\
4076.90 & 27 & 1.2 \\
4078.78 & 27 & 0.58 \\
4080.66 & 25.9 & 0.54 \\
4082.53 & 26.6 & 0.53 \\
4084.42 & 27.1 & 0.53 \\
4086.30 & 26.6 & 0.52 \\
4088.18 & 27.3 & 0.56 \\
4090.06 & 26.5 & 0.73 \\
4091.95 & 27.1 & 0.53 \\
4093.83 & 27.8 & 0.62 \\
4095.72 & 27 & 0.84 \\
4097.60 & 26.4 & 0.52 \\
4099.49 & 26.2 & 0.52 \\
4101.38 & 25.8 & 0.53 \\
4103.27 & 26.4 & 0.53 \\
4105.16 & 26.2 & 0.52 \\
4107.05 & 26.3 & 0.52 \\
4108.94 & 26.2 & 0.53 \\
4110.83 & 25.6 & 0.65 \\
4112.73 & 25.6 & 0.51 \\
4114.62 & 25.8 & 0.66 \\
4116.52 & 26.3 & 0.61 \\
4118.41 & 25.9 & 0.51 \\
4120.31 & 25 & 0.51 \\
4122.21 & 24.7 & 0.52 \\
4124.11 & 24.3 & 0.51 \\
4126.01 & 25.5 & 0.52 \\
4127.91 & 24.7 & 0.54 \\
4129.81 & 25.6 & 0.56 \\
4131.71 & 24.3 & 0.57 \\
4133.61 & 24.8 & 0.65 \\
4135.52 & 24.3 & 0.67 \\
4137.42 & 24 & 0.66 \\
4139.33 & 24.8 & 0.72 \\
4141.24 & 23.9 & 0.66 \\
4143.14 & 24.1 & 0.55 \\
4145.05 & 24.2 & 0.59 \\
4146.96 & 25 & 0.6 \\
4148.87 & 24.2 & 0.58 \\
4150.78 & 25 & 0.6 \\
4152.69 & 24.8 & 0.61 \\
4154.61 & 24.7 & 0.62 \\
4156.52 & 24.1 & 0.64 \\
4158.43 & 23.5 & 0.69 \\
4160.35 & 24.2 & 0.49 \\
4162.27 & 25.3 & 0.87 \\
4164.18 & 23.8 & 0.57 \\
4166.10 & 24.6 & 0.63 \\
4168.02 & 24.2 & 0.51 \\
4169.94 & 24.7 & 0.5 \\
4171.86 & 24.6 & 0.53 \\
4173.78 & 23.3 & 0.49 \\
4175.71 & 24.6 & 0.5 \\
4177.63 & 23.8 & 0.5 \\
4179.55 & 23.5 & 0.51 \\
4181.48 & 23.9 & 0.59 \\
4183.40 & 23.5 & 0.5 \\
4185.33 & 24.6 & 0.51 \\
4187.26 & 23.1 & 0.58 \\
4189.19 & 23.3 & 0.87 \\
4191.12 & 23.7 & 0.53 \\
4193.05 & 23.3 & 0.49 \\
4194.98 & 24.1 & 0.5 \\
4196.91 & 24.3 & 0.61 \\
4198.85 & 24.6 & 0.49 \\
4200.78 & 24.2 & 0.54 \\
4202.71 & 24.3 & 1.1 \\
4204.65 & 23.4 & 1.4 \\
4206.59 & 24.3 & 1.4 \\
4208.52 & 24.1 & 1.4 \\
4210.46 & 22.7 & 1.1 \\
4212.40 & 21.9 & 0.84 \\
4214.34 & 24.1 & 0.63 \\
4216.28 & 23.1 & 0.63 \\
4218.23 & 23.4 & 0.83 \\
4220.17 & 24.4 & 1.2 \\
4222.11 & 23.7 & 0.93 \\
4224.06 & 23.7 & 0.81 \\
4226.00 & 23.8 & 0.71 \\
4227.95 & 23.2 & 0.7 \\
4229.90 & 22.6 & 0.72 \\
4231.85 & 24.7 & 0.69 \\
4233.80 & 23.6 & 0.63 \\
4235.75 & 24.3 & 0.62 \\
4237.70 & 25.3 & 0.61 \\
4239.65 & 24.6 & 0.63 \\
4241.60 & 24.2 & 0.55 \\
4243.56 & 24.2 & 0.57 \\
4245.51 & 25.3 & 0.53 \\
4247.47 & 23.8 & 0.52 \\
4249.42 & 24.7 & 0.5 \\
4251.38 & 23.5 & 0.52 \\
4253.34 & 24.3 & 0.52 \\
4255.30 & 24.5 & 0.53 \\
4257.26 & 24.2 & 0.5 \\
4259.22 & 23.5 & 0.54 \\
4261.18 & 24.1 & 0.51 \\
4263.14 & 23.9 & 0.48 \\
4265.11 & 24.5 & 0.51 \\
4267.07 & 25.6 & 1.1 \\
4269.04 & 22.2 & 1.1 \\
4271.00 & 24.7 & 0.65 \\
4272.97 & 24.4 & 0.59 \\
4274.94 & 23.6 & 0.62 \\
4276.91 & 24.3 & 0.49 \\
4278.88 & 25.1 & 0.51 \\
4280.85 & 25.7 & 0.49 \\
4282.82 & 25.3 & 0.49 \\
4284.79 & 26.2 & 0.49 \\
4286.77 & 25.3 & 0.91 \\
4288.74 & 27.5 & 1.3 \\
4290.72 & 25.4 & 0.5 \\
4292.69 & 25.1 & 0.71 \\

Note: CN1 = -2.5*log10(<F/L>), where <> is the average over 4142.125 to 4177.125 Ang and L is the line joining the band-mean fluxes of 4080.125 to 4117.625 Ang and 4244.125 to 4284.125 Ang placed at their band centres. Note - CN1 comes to 0.06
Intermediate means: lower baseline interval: 26.4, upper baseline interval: 24.4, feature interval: 24.4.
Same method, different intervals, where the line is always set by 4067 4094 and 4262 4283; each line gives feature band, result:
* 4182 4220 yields 0.072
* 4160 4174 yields 0.058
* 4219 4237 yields 0.053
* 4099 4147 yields 0.045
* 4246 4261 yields 0.025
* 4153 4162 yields 0.070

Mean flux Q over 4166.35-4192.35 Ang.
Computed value 23.9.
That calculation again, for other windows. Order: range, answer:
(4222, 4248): 24.1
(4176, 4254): 23.9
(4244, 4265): 24.2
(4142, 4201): 24.2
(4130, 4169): 24.4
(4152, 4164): 24.4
